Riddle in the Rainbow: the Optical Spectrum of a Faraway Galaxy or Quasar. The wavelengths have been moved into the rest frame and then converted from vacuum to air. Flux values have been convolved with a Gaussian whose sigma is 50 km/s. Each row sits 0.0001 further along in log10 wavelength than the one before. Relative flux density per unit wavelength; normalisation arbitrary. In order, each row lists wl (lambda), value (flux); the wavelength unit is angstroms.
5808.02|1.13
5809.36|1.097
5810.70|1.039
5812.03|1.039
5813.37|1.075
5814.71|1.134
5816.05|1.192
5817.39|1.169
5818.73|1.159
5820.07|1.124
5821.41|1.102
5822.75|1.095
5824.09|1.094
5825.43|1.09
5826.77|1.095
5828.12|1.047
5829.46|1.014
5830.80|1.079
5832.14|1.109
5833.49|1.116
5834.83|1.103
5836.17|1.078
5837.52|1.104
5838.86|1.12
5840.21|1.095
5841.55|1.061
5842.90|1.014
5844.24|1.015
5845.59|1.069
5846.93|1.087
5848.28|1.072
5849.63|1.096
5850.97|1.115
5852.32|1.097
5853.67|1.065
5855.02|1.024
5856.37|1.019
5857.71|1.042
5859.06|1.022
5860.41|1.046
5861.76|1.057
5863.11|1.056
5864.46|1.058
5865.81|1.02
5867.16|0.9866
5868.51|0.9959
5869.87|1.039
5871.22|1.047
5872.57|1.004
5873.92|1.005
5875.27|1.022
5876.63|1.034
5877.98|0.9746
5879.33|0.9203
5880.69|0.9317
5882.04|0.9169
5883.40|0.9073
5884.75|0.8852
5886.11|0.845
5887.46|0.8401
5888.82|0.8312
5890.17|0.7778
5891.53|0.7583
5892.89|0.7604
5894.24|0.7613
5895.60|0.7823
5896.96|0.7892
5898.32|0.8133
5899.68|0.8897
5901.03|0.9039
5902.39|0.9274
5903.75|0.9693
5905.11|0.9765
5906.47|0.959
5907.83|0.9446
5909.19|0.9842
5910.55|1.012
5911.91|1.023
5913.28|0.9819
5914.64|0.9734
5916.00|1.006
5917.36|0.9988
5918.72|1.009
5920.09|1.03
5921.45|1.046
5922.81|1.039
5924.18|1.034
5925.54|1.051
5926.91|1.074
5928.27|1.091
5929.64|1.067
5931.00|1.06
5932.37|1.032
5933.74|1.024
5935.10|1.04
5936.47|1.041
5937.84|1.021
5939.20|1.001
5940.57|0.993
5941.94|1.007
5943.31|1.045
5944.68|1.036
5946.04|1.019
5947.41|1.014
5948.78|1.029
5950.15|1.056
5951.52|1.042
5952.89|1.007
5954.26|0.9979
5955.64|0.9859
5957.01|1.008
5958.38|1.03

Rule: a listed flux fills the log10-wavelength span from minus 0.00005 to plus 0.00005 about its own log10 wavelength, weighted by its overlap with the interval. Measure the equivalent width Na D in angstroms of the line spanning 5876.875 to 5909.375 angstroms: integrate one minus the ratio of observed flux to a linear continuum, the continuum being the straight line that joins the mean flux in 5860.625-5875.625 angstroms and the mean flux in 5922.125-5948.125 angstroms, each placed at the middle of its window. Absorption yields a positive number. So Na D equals 4.83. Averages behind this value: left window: 1.03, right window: 1.04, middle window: 0.878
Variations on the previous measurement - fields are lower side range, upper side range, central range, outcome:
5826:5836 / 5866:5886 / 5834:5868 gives -0.9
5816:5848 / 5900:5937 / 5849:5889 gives 2.2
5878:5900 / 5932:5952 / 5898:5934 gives -2.4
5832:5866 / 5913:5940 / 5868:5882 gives 0.8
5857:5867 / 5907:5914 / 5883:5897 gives 2.8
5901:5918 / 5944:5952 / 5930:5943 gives -0.1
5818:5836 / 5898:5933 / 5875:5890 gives 1.8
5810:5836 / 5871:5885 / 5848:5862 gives -0.5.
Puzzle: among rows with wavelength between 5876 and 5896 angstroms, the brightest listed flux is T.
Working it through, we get 1.034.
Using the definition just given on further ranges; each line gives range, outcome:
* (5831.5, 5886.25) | 1.12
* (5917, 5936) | 1.091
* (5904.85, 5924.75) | 1.046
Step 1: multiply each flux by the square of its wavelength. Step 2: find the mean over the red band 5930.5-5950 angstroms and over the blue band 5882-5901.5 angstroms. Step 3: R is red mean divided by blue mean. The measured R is 1.26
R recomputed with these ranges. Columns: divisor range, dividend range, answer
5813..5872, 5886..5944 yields 0.92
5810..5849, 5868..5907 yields 0.85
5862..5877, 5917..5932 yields 1.04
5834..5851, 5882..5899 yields 0.77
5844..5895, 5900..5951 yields 1.06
